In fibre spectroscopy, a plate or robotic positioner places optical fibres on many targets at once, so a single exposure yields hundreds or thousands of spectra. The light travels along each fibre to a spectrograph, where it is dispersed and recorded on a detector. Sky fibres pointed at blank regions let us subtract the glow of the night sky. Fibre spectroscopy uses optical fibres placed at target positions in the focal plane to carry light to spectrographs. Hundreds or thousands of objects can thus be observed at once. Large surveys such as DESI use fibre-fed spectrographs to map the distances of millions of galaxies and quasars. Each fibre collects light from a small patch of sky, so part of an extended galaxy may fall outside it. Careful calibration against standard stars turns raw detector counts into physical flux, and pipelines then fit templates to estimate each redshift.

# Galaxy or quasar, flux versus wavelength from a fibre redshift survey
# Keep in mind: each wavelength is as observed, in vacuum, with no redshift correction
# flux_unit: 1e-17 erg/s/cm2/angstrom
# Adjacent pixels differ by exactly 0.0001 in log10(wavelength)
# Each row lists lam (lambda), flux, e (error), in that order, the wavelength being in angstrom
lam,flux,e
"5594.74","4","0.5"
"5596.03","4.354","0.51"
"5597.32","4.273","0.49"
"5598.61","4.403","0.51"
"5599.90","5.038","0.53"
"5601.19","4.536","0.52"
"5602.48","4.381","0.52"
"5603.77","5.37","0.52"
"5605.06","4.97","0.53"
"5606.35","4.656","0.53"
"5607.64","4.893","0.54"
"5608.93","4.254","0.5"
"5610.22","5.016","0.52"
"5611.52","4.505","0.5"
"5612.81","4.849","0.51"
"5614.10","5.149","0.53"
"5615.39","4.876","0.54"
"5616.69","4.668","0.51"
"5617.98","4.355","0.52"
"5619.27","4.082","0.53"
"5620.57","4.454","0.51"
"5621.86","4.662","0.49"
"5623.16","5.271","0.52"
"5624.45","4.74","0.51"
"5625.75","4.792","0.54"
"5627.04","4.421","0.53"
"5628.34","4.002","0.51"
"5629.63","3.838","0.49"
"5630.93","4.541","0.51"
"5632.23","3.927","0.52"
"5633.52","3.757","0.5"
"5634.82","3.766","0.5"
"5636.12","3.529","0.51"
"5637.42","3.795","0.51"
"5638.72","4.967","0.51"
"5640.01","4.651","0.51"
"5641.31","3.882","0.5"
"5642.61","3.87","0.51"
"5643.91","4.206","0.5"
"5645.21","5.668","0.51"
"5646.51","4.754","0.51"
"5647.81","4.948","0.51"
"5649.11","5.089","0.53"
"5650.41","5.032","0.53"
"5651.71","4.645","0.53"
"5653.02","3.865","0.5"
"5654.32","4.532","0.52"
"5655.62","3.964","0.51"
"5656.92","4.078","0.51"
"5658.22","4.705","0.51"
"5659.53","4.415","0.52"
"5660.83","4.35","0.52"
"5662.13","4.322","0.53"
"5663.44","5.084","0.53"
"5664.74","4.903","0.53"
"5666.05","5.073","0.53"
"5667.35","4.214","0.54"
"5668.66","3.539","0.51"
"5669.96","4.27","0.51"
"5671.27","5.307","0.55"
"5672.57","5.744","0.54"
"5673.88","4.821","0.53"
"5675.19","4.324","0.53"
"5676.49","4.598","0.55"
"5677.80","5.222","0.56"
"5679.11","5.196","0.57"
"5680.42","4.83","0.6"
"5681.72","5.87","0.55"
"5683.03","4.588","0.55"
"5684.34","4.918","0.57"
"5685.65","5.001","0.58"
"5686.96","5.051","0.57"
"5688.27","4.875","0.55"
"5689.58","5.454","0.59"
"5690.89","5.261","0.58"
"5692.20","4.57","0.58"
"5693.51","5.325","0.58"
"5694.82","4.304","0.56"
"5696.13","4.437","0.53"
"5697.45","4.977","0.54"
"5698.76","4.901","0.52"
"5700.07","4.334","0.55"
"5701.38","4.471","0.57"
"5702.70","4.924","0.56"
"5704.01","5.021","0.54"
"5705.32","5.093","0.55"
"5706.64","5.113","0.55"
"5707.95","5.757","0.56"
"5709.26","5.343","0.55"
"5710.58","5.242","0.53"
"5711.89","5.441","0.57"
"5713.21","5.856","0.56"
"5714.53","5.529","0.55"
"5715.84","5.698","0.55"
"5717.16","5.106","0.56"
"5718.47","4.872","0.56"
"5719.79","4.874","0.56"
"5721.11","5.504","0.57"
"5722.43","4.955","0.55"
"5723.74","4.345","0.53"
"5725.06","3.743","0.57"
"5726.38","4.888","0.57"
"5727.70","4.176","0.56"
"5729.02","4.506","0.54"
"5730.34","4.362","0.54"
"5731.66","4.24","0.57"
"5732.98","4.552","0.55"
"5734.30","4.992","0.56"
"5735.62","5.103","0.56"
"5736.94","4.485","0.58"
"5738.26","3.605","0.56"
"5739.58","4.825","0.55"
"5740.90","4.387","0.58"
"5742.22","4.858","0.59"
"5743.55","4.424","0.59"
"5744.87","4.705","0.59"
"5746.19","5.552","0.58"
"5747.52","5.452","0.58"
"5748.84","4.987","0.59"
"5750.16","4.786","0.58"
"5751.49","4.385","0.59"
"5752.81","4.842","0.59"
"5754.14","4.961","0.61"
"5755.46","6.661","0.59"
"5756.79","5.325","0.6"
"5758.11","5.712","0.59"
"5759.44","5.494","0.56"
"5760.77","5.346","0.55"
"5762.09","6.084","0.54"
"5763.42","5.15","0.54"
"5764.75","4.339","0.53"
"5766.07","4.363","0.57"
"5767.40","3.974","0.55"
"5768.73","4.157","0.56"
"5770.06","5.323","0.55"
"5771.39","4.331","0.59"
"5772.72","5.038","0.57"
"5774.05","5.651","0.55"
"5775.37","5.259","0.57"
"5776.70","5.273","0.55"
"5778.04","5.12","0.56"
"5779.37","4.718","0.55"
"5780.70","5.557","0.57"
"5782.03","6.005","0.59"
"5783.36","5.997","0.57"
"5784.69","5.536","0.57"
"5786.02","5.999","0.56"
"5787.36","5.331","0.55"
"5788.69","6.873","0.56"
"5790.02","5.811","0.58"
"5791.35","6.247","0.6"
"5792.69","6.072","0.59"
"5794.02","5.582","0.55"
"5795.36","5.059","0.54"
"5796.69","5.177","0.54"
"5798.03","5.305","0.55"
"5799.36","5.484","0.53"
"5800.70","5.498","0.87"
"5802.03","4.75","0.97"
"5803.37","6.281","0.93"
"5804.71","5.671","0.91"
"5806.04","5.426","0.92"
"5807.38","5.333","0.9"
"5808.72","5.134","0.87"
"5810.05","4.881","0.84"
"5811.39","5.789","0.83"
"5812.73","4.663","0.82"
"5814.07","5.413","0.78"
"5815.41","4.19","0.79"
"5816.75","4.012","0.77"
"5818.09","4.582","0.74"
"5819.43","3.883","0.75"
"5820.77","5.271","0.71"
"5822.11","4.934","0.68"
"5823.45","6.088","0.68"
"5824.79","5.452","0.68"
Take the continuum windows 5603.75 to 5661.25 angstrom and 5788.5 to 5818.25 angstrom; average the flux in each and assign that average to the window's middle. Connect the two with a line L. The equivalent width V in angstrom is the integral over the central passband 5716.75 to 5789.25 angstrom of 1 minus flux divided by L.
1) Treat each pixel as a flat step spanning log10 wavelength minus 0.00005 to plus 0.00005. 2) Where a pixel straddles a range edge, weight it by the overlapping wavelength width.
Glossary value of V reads 1.4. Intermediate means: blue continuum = 4.5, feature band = 5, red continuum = 5.35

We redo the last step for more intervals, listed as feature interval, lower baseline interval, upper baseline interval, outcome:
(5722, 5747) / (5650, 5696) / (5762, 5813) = 2.46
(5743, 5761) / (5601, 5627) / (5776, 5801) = 0.79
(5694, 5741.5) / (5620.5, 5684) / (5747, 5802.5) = 1.17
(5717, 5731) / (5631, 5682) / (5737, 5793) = 0.84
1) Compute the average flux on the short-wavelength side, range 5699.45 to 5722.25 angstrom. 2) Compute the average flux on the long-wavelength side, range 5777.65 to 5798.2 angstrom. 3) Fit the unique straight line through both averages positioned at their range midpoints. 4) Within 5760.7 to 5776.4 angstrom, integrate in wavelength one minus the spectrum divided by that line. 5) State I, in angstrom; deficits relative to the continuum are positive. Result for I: 1.8 angstrom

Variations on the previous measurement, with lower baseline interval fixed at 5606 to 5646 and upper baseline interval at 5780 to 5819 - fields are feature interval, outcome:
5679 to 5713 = -1.2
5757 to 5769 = 0.5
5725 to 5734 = 1.1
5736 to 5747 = 1.0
